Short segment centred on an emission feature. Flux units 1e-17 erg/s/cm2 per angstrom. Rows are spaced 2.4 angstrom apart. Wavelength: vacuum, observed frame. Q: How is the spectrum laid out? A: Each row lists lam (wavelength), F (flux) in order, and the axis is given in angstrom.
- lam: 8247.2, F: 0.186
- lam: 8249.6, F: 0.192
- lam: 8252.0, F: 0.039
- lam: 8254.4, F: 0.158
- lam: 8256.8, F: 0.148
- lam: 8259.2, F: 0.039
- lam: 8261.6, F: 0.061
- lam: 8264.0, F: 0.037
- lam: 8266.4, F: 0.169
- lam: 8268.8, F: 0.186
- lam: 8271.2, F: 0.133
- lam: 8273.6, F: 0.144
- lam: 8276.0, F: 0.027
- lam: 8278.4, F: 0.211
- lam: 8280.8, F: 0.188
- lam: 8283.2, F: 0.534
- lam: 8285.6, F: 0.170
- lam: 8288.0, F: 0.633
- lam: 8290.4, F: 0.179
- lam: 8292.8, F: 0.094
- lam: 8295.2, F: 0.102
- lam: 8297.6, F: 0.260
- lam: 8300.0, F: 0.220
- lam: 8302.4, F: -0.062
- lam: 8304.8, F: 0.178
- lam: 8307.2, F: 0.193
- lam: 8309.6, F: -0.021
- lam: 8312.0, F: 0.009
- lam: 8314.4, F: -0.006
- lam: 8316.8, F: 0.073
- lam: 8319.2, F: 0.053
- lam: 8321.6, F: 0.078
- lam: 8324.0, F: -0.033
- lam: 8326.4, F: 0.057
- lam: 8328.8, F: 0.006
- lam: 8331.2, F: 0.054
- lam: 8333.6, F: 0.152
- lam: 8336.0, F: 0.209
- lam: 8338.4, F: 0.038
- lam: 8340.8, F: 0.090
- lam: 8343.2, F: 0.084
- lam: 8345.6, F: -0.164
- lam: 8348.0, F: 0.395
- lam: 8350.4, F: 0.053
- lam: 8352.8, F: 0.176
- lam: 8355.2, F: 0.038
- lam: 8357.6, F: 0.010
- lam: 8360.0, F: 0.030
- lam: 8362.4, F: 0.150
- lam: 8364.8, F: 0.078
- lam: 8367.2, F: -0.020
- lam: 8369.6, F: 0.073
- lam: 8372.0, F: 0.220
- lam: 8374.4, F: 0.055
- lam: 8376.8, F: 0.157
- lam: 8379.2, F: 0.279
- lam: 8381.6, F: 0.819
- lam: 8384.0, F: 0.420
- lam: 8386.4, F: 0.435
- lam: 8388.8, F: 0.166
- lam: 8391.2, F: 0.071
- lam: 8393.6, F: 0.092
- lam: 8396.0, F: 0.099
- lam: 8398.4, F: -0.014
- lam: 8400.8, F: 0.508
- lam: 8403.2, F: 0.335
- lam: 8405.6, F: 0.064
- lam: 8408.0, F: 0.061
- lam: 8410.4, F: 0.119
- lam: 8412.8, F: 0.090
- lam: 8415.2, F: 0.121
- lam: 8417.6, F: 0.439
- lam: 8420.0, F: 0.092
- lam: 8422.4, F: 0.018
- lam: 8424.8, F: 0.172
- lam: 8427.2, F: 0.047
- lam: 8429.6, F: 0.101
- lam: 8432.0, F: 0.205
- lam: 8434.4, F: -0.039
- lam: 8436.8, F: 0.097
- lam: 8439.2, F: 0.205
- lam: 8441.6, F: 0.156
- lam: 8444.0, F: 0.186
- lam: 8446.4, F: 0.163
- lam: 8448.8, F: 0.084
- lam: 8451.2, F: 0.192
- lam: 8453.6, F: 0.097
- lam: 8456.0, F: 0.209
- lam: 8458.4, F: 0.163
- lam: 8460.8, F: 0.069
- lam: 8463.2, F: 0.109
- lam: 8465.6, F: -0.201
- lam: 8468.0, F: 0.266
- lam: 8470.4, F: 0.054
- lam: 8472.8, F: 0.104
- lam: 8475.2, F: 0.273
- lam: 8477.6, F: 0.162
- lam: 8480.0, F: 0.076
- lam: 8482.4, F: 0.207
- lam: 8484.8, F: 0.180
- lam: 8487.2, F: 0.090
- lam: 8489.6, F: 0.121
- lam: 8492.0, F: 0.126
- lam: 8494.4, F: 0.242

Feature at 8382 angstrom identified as H-gamma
